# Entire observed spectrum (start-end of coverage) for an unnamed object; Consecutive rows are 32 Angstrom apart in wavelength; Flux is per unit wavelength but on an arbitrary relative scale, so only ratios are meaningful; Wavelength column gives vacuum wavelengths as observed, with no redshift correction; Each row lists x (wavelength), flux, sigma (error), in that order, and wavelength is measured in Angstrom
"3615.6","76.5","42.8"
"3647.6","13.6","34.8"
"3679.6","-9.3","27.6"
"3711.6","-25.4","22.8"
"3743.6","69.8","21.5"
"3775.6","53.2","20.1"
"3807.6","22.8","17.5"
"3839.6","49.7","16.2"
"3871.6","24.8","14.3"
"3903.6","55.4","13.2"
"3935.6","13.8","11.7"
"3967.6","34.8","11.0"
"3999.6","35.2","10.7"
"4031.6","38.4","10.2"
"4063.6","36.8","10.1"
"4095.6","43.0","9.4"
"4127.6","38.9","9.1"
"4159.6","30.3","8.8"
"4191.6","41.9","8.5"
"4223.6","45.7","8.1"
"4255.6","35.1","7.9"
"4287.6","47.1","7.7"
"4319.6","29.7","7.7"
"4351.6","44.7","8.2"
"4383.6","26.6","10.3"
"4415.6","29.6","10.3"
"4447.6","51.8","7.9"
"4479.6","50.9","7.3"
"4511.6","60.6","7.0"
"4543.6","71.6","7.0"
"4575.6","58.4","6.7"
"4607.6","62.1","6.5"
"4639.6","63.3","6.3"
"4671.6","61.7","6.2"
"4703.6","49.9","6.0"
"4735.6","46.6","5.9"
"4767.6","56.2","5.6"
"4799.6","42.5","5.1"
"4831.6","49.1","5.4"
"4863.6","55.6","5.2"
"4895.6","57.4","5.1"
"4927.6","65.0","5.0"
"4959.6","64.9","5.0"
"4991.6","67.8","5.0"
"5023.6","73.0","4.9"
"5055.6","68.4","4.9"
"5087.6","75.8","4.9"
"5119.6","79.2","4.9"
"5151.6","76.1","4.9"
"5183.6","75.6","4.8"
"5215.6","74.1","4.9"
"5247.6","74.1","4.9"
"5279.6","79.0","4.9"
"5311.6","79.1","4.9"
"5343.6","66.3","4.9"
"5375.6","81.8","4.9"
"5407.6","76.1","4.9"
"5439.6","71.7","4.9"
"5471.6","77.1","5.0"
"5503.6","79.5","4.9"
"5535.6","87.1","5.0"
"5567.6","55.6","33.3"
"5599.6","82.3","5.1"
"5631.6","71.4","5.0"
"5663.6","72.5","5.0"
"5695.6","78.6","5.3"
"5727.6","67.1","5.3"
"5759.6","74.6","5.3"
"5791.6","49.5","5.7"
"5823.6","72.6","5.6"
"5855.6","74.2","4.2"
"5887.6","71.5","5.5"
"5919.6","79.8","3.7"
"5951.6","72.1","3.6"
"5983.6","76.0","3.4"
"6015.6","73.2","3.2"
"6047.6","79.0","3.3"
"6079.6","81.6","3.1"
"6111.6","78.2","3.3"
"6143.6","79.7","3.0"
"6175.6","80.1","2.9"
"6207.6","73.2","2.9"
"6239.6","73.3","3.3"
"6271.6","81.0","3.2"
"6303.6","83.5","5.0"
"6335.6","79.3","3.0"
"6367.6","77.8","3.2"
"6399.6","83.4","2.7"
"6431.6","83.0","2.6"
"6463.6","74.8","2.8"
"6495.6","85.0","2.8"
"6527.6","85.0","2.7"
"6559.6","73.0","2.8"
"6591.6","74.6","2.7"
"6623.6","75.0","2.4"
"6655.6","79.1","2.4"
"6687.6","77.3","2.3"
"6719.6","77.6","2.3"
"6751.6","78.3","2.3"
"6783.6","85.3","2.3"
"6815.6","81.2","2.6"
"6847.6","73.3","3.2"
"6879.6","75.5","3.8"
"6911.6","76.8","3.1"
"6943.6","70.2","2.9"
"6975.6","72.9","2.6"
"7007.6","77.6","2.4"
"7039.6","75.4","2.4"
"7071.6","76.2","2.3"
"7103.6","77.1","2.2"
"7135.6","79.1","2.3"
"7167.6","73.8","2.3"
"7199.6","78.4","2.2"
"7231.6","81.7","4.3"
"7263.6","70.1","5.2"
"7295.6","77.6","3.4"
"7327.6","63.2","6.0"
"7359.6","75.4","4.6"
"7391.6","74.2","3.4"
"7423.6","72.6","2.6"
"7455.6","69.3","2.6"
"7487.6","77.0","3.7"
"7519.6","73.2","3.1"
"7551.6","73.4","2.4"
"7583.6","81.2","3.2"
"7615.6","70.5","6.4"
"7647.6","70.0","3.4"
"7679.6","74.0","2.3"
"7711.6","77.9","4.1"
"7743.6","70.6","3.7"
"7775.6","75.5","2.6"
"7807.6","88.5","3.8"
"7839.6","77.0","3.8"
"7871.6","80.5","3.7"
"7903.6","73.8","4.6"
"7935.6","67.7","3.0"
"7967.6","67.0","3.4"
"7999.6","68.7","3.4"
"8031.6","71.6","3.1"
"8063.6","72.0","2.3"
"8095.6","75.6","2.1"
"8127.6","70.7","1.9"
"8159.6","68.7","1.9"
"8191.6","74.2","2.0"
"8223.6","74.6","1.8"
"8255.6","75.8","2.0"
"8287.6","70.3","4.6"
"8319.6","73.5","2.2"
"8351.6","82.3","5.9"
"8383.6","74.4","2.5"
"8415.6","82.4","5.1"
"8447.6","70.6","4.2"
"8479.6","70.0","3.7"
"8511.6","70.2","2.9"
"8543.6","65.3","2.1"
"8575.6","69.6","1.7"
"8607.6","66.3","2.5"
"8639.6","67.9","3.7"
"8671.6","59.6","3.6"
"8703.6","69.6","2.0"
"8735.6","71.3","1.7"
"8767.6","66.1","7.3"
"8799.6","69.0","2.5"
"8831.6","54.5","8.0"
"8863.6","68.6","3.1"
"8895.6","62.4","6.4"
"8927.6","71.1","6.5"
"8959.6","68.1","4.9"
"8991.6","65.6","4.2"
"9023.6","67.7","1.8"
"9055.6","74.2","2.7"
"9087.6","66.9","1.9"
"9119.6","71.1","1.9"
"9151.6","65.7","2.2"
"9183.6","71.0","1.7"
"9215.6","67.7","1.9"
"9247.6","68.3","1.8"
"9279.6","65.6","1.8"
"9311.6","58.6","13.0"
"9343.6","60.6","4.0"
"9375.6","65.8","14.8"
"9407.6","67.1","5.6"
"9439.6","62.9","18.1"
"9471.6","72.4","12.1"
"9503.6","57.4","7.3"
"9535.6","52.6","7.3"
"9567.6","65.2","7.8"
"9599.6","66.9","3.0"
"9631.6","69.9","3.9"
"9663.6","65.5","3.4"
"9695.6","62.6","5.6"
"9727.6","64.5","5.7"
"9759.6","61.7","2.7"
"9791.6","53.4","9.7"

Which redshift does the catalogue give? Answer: 0.11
